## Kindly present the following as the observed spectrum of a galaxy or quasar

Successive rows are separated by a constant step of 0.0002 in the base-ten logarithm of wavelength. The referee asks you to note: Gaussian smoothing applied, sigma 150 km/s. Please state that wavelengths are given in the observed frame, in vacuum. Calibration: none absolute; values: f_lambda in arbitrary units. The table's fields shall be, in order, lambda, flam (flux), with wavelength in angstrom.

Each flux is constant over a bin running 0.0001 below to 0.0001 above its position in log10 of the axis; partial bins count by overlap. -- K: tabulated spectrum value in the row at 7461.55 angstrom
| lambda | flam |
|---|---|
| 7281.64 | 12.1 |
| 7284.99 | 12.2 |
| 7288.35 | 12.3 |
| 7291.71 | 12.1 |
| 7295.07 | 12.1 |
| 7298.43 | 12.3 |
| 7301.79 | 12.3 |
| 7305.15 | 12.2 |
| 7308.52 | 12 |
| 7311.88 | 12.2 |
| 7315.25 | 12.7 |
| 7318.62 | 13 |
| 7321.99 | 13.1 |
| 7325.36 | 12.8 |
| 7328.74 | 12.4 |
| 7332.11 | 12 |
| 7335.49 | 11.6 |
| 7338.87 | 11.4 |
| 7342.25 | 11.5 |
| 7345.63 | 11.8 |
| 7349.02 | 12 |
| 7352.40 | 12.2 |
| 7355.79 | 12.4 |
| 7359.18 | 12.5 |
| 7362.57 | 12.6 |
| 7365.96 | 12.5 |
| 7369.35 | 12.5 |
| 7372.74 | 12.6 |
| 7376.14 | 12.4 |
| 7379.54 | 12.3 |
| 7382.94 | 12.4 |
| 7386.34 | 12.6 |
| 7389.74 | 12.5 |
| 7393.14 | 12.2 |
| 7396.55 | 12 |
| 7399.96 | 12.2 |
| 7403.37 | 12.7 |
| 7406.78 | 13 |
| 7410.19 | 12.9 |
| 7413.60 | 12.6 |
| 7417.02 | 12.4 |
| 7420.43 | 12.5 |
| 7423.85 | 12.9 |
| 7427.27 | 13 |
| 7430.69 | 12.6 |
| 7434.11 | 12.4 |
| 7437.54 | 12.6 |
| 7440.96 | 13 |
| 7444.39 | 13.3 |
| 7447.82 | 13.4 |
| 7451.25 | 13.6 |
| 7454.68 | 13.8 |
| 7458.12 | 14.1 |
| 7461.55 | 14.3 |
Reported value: 14.3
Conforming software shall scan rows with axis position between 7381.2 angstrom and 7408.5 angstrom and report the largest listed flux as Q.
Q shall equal 13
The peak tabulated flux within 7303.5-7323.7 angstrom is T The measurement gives 13.1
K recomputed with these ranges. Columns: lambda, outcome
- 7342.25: 11.5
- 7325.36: 12.8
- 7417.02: 12.4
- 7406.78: 13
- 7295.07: 12.1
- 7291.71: 12.1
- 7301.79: 12.3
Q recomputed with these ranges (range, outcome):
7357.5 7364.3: 12.6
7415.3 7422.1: 12.5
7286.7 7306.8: 12.3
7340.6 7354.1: 12.2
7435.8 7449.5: 13.4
